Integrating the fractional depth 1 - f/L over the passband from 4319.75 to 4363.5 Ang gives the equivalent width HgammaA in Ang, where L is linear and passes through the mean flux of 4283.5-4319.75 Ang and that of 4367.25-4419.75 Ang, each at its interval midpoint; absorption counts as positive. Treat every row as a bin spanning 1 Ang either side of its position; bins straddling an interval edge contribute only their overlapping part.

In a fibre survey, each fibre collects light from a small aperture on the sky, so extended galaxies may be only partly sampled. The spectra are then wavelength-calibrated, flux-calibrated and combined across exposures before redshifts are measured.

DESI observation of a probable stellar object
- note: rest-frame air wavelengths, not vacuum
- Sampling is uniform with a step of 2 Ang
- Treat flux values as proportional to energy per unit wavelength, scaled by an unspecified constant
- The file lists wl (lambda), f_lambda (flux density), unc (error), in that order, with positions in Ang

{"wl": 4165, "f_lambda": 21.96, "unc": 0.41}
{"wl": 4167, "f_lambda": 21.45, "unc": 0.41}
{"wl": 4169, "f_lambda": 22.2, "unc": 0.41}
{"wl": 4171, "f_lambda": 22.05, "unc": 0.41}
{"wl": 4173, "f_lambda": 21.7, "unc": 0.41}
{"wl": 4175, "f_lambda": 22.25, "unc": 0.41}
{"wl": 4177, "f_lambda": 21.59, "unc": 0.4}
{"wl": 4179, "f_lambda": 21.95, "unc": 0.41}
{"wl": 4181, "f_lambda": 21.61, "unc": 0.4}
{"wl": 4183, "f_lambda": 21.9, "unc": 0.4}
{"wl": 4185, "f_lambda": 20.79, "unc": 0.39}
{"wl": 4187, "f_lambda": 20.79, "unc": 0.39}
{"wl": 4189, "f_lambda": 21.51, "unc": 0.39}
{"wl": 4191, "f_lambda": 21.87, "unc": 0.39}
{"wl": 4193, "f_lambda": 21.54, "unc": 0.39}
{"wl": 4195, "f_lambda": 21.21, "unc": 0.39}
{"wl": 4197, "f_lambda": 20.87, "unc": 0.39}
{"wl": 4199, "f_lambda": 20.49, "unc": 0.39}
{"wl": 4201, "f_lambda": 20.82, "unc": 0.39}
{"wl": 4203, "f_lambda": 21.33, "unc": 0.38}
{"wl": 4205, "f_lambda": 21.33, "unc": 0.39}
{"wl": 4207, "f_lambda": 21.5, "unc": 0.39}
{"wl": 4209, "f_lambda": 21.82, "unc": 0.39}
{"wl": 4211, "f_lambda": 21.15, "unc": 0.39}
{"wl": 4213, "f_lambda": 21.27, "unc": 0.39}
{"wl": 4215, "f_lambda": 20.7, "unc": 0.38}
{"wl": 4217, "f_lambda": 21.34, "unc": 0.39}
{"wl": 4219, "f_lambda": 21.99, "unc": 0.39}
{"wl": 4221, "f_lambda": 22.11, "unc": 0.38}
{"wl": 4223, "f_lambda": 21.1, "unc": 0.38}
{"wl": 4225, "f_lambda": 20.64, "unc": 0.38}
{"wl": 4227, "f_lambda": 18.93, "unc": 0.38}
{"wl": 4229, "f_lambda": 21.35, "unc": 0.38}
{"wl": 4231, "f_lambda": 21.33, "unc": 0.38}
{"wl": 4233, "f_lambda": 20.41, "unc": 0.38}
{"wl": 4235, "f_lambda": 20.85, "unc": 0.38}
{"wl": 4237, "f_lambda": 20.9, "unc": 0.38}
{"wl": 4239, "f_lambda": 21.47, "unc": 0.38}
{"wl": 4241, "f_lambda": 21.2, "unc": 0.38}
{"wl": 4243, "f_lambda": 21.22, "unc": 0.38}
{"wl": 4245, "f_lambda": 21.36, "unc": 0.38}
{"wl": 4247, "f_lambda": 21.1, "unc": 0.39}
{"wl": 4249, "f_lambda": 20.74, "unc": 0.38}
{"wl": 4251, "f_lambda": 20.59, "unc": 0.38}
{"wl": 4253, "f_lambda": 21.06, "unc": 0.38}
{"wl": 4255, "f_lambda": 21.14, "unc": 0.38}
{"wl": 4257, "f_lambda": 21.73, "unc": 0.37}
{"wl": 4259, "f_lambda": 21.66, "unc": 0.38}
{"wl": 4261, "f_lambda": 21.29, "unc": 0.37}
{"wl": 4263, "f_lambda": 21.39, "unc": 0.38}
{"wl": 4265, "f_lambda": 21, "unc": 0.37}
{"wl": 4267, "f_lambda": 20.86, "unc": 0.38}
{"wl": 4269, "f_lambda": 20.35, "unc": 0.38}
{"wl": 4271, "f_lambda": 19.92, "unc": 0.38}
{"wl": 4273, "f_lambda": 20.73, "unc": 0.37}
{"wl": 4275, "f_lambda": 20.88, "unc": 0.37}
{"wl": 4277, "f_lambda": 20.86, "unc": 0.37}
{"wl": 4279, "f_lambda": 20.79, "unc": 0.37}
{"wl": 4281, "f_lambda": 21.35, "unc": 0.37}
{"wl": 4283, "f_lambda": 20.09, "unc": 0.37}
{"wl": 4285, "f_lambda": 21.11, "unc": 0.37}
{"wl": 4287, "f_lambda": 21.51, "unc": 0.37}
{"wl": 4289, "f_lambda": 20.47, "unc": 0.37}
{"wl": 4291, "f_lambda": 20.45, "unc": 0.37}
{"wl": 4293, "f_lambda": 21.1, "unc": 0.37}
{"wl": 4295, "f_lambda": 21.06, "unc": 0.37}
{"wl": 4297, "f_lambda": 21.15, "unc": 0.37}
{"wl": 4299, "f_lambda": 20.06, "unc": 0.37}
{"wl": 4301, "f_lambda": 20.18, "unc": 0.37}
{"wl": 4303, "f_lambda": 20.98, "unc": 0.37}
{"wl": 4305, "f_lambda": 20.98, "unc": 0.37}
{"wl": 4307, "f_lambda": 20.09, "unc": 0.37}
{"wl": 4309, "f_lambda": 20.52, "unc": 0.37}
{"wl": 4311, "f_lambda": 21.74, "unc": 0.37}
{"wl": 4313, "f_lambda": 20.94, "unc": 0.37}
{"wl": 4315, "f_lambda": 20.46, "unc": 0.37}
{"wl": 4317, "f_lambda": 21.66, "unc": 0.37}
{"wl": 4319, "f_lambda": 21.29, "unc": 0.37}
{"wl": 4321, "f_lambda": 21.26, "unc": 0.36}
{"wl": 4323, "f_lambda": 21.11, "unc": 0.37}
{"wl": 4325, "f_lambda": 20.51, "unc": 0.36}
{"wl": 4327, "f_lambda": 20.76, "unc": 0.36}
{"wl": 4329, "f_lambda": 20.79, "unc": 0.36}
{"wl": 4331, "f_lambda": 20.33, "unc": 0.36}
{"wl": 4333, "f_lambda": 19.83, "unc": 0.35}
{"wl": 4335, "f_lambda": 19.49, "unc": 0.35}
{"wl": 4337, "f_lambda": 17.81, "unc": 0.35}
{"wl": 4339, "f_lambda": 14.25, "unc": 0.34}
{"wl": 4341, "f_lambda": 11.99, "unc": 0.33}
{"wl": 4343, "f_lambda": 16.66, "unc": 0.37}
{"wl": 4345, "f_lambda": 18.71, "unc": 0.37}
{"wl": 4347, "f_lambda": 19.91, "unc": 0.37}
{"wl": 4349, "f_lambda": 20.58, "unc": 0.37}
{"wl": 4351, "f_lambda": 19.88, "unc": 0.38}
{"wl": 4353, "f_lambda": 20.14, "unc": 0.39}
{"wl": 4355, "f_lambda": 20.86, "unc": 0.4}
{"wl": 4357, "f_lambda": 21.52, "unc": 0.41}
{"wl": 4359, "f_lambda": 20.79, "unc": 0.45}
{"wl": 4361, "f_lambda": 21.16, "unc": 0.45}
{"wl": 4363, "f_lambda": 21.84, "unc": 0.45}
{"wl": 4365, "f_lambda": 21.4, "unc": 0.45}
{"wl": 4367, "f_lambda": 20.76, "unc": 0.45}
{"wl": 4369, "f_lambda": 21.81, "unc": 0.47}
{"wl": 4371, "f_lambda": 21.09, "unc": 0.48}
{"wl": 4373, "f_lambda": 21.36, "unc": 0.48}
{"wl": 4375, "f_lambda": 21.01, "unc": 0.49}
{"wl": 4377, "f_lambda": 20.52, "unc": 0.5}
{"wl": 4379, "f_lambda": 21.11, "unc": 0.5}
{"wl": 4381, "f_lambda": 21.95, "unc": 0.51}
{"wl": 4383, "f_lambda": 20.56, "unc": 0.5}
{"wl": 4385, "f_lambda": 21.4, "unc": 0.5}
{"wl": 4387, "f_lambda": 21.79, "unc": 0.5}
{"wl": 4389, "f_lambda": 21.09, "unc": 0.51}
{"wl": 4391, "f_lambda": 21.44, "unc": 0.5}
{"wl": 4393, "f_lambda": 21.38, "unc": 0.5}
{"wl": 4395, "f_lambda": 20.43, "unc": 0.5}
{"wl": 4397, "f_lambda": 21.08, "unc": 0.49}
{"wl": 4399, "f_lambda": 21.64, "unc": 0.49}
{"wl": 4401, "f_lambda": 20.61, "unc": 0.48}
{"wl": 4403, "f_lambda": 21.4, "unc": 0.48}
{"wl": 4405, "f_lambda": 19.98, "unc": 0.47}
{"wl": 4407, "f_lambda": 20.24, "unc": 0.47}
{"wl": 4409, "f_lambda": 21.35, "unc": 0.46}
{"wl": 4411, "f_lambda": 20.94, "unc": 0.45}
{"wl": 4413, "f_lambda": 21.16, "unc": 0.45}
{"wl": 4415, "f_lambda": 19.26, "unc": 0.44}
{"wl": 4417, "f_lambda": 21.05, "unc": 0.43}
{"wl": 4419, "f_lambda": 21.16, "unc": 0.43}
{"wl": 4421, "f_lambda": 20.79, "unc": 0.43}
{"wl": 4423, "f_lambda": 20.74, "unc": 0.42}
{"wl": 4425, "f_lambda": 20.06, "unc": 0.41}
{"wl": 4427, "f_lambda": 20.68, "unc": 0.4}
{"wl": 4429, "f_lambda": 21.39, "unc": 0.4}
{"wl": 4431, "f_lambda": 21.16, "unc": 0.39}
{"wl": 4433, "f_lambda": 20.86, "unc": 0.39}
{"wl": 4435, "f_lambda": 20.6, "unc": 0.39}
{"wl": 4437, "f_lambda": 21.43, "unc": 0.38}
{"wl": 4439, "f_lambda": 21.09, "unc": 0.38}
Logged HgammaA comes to 2.9 Ang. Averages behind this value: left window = 20.9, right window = 21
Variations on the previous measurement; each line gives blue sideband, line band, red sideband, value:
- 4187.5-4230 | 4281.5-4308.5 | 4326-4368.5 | -0.76 Ang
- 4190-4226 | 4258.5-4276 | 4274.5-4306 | 0.06 Ang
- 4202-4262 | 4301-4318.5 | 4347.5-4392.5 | 0.19 Ang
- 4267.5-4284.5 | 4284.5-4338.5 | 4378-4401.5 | 0.60 Ang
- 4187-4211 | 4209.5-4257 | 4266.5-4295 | -0.02 Ang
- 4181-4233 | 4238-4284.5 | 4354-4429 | 0.31 Ang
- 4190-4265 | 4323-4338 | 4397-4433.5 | 0.68 Ang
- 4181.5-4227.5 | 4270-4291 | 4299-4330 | 0.21 Ang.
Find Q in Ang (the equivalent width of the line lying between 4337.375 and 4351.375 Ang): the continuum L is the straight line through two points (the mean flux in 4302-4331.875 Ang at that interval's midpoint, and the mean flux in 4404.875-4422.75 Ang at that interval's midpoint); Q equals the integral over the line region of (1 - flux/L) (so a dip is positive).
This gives 2.4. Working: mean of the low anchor 20.9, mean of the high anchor 20.7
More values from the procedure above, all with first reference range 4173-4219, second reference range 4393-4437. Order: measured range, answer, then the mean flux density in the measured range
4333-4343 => 2.2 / 16.4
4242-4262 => 0.0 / 21.2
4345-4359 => 0.4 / 20.4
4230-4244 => 0.1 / 21.1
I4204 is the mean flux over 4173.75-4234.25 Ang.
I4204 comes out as 21.2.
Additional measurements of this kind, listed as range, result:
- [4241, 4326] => 20.9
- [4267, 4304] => 20.7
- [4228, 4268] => 21.1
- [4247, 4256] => 20.9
